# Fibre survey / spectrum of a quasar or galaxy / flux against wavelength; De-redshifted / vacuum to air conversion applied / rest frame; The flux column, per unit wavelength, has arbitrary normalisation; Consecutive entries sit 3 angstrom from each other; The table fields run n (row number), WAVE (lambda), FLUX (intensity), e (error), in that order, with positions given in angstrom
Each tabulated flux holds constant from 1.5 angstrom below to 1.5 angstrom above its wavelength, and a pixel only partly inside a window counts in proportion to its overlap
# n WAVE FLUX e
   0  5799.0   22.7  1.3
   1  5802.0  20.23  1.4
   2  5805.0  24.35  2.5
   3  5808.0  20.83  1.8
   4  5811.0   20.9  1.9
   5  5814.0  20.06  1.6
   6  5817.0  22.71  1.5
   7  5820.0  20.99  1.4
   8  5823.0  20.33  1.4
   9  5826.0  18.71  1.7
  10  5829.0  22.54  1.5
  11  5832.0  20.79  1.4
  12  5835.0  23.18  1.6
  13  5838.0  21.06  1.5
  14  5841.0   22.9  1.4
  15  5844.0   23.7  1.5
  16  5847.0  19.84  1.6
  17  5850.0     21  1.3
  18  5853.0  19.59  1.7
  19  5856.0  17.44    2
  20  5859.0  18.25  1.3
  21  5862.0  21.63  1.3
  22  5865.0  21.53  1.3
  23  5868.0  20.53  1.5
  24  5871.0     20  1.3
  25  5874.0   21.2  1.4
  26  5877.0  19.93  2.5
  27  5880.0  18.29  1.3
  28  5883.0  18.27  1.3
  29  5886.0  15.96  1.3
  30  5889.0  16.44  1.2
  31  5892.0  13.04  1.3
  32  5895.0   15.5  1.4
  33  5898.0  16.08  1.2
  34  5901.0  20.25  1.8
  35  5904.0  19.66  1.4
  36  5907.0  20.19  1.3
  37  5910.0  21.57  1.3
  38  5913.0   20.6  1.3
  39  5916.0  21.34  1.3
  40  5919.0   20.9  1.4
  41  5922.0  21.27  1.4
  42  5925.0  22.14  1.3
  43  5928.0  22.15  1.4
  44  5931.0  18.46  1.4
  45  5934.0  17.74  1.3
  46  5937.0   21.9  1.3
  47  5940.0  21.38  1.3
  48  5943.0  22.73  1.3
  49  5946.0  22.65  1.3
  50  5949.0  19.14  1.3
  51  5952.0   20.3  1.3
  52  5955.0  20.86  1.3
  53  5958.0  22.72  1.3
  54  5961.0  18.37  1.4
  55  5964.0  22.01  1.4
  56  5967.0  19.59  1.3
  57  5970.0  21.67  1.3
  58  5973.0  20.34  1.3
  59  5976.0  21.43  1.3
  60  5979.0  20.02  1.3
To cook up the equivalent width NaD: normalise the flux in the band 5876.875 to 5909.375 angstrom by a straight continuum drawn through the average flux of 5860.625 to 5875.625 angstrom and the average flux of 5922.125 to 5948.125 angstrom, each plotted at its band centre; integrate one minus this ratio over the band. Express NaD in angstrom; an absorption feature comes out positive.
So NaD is 5.3 angstrom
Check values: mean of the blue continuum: 21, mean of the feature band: 17.6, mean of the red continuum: 21.1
